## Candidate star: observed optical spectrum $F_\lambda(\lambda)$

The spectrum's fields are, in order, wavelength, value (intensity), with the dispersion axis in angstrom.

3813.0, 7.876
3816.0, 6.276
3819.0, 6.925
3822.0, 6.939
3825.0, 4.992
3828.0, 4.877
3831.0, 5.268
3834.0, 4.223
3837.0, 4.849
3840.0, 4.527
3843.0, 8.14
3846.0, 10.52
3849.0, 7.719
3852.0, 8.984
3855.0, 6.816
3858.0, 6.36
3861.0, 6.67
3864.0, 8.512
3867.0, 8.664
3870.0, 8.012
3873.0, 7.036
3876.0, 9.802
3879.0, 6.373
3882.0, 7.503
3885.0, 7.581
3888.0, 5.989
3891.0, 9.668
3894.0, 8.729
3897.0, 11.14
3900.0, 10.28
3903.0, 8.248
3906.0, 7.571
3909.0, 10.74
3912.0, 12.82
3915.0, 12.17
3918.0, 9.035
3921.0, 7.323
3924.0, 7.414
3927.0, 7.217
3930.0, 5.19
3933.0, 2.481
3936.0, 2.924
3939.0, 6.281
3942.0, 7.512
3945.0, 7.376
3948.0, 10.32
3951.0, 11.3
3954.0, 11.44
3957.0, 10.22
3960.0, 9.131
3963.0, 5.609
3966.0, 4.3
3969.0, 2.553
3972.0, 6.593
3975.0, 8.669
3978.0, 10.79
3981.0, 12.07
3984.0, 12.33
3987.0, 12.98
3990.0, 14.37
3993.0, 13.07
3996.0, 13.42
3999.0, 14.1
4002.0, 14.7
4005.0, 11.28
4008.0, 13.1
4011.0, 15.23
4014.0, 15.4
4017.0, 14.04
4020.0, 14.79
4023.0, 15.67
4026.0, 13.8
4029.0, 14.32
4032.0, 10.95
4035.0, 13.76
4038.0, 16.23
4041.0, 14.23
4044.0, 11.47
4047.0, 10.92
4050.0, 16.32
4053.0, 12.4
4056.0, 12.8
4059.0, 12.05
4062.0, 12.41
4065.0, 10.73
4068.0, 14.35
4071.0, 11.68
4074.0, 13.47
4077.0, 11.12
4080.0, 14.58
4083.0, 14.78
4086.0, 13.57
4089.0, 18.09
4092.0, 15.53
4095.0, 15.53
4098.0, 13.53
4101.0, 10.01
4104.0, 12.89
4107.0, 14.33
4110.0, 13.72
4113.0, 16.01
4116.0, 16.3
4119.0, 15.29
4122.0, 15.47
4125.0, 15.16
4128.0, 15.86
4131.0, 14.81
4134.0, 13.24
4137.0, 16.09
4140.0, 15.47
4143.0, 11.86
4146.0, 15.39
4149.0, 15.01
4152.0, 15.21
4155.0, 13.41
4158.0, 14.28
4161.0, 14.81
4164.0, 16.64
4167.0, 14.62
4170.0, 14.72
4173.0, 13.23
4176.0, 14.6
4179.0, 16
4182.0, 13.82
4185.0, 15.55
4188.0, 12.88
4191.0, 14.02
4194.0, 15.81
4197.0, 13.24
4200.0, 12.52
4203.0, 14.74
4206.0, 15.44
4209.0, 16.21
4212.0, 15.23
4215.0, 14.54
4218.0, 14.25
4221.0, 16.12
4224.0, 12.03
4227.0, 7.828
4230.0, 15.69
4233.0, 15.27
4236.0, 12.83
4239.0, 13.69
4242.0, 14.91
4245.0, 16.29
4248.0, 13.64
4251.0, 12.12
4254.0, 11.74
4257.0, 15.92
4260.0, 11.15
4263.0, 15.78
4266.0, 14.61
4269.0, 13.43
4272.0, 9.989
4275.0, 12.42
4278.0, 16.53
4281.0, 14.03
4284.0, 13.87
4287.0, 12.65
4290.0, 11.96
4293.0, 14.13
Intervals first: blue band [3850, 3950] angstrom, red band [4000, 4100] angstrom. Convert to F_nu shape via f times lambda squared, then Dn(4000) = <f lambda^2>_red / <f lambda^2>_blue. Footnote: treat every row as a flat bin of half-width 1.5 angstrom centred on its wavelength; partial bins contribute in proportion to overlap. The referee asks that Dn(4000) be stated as 1.85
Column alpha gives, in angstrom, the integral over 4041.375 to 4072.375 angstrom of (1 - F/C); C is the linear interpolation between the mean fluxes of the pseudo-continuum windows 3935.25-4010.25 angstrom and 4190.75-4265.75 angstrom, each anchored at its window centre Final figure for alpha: -3.5 angstrom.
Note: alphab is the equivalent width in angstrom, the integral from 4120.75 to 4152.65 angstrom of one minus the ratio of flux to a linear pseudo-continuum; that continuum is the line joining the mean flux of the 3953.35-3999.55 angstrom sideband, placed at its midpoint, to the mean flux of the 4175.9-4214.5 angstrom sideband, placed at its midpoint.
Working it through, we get -3.5 angstrom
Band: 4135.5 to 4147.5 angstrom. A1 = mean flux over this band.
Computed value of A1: 14.7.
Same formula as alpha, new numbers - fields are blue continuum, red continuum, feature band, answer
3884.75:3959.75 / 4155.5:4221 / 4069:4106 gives -4.36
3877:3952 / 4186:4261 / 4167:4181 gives -1.71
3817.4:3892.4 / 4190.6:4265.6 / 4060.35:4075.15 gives -1.94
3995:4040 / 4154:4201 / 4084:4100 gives -0.95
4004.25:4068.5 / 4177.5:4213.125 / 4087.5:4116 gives -1.15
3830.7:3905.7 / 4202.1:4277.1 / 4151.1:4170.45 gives -3.49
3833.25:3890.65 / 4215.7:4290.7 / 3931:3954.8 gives 3.85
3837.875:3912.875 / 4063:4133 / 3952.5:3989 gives 6.31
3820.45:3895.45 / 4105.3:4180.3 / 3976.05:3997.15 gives -3.93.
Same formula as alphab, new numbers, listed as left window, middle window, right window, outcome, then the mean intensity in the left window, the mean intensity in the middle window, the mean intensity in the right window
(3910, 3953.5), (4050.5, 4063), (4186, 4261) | -2.6 angstrom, 7.93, 12.7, 14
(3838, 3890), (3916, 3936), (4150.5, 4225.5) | 5.8 angstrom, 7.59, 6.32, 14.6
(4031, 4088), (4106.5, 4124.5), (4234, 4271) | -2.6 angstrom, 13.1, 15.2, 13.8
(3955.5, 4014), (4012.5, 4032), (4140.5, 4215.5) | -4.7 angstrom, 10.9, 14.4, 14.6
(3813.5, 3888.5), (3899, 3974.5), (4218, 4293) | 4.3 angstrom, 6.97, 7.84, 13.5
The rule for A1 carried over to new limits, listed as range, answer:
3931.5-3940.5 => 3.9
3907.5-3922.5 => 10.4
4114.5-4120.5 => 15.8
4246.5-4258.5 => 13.4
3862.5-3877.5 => 8.41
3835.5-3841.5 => 4.69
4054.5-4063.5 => 12.4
